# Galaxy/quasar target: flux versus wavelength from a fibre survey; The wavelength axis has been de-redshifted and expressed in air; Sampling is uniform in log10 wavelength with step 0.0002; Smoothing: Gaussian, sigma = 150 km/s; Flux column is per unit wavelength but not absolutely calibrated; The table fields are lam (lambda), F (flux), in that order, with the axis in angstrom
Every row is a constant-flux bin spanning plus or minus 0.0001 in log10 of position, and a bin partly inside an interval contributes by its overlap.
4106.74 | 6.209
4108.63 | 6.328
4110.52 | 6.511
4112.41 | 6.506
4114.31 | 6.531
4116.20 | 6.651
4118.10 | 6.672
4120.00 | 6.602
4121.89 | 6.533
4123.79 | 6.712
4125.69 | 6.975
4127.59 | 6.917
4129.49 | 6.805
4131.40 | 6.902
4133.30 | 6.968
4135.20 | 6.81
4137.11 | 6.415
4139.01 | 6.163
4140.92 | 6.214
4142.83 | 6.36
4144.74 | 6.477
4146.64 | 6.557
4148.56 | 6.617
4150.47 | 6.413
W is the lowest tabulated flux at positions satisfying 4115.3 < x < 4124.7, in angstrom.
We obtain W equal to 6.533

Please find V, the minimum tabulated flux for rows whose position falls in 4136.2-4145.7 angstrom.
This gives 6.163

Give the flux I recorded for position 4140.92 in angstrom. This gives 6.214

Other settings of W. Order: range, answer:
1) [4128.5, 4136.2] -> 6.805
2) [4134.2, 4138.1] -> 6.415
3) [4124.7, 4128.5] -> 6.917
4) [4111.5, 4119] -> 6.506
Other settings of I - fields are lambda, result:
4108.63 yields 6.328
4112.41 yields 6.506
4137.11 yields 6.415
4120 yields 6.602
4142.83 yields 6.36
